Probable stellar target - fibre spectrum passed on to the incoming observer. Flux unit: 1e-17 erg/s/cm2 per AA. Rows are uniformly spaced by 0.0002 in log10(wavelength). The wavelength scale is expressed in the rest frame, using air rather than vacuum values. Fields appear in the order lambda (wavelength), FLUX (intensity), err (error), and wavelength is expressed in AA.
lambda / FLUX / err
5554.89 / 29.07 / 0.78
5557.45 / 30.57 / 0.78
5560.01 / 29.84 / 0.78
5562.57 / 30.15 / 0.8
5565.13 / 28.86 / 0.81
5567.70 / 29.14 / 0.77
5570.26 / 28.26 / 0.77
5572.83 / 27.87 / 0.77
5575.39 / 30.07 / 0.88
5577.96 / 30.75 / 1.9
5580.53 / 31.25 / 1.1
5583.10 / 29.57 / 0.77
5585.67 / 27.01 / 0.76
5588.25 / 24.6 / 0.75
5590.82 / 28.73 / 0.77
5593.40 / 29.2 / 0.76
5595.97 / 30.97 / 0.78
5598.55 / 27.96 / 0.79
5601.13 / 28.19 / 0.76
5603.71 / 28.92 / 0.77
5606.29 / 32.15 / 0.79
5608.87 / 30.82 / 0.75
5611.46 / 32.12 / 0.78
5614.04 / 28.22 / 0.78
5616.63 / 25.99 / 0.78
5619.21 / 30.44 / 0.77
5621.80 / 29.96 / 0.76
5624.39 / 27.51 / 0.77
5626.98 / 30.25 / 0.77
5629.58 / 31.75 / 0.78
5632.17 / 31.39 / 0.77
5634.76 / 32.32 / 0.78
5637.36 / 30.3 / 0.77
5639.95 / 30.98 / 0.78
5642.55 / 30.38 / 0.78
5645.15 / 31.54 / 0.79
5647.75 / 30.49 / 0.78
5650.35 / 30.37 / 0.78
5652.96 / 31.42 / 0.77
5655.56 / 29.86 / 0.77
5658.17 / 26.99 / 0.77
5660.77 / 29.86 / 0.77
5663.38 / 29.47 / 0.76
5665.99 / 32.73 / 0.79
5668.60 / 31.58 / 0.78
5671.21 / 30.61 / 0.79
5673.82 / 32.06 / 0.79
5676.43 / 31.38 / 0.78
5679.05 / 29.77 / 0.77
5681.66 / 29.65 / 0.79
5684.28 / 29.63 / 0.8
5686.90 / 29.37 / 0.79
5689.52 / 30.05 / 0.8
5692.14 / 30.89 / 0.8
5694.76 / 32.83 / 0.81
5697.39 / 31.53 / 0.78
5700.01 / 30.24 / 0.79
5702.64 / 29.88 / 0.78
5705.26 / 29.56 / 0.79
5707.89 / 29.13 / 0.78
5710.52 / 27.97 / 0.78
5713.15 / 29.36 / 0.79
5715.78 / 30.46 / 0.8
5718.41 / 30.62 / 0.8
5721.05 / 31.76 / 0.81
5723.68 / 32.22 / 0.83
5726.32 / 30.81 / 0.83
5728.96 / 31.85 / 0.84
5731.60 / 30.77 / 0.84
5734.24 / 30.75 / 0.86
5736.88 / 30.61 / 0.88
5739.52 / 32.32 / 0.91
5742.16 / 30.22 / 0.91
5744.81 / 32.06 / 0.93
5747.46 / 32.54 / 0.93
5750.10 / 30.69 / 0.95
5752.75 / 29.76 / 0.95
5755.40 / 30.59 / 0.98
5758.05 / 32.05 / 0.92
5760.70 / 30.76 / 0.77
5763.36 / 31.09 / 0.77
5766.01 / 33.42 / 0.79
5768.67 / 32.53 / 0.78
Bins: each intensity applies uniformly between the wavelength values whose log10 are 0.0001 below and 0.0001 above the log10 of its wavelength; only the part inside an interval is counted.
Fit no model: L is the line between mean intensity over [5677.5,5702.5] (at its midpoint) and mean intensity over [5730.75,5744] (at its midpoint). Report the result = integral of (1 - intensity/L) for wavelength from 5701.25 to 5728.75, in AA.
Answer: 0.4 AA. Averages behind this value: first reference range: 30.4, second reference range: 31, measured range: 30.2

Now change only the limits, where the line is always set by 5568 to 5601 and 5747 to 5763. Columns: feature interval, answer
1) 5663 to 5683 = -0.7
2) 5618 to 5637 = -0.7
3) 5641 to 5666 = -0.4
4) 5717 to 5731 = -0.4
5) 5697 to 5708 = 0.1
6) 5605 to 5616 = -0.5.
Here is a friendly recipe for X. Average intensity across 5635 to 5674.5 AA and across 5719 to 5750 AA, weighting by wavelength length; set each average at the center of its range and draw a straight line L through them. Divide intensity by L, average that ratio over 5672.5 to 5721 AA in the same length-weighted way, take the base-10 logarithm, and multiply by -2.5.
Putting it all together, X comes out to 0.03 mag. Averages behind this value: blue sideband 30.6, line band 30.3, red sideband 31.4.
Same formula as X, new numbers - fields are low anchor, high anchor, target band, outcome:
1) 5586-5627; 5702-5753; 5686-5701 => -0.023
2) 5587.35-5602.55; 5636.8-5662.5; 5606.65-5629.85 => -0.019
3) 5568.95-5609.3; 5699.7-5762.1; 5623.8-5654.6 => -0.040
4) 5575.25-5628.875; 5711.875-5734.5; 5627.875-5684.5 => -0.023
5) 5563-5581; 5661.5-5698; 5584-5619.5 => 0.032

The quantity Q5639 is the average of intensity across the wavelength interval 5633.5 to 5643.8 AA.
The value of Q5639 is 31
